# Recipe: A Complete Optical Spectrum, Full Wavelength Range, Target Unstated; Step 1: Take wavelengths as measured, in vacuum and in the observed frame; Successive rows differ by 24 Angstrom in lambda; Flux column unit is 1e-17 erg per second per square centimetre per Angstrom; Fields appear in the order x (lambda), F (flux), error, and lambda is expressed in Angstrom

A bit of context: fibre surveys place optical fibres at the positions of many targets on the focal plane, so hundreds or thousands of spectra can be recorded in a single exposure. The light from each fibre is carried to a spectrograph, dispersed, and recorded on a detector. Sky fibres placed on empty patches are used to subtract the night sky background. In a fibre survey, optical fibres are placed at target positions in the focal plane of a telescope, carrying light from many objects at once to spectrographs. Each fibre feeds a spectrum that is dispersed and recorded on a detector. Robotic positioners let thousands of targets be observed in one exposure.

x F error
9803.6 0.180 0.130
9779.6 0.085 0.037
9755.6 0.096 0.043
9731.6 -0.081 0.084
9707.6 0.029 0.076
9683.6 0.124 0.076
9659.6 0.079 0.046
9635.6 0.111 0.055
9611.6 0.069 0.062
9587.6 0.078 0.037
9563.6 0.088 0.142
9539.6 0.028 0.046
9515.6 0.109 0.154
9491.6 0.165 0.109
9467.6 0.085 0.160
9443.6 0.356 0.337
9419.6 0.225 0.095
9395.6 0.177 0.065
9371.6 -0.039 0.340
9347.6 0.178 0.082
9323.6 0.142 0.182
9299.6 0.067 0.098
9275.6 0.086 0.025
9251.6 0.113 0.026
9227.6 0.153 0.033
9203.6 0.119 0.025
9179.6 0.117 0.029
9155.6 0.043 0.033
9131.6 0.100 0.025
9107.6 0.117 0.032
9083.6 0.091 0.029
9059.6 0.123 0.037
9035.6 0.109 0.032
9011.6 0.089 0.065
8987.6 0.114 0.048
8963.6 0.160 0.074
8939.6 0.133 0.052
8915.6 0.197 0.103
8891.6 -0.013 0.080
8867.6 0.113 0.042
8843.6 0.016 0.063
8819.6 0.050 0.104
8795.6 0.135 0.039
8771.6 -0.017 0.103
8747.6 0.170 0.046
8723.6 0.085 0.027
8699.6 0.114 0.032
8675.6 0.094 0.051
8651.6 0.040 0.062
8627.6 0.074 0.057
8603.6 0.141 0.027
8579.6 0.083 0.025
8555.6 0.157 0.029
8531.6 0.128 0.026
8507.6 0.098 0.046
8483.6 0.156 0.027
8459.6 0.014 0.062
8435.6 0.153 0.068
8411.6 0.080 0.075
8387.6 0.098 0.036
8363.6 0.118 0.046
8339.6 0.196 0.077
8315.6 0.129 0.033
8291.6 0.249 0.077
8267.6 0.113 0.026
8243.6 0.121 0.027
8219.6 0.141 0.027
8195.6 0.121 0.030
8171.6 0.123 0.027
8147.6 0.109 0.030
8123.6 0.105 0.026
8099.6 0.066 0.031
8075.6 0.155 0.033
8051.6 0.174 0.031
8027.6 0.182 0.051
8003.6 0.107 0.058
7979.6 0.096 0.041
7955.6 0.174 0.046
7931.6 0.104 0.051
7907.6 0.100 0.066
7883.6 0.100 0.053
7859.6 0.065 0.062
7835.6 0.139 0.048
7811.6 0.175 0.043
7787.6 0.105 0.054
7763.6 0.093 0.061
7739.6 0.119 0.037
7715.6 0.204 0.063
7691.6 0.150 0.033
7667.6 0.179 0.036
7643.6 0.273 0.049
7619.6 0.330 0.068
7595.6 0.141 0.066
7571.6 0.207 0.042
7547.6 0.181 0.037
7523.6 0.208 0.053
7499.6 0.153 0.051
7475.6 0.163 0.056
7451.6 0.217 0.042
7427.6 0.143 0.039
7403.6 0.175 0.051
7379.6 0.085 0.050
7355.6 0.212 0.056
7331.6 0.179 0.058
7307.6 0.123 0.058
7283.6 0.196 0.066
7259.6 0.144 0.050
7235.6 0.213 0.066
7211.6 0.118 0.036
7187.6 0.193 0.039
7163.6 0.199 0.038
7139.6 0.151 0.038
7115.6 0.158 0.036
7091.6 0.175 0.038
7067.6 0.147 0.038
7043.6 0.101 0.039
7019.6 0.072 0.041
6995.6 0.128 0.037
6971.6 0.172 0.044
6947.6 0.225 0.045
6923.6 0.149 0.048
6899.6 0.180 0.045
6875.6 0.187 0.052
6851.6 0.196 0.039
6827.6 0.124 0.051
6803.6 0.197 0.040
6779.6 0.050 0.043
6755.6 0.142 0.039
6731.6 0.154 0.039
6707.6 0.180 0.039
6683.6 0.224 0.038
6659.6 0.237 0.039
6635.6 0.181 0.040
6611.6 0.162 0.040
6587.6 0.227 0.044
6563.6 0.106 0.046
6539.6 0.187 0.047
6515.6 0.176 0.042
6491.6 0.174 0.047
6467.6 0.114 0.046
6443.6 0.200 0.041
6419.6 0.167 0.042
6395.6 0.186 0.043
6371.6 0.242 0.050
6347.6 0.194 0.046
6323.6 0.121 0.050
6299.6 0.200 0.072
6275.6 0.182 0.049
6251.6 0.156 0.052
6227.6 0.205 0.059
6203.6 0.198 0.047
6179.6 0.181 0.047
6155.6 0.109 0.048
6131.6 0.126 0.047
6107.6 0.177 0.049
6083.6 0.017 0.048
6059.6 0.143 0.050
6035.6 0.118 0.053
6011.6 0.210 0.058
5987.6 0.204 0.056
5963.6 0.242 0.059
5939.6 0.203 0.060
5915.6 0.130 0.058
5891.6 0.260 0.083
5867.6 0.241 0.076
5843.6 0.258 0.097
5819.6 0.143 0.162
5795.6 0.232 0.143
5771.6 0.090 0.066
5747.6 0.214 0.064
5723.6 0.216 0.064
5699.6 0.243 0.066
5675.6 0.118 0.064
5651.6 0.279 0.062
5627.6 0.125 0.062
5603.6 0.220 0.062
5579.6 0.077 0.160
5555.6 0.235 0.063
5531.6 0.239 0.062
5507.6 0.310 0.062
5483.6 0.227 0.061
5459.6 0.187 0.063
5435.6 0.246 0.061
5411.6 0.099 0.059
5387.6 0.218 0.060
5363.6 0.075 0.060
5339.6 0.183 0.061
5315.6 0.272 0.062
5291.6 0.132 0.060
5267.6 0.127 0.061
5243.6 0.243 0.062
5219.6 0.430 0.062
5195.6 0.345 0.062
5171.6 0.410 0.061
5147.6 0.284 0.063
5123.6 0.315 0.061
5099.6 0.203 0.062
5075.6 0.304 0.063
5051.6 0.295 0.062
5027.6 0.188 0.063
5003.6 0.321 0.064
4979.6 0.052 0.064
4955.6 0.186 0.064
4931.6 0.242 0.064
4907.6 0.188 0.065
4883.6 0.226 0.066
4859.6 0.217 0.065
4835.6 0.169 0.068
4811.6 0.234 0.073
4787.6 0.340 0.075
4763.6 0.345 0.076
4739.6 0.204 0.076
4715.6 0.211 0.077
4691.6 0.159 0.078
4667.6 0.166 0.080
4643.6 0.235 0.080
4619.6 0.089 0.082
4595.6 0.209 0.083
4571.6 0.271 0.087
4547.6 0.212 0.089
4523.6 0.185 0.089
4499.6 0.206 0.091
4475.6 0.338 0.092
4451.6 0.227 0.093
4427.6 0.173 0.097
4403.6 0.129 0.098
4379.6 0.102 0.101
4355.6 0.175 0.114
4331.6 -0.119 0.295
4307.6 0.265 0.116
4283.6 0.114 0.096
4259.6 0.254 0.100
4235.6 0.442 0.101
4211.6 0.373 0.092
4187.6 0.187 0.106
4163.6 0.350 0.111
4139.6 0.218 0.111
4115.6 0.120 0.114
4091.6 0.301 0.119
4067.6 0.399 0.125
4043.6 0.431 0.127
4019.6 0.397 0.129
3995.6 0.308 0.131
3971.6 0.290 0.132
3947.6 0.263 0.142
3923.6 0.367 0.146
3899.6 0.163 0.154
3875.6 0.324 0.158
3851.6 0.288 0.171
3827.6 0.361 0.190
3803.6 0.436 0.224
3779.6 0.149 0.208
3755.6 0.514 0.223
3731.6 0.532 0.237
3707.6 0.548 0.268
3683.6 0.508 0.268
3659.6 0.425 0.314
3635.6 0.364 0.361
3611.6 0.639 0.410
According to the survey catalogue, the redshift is 1.725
